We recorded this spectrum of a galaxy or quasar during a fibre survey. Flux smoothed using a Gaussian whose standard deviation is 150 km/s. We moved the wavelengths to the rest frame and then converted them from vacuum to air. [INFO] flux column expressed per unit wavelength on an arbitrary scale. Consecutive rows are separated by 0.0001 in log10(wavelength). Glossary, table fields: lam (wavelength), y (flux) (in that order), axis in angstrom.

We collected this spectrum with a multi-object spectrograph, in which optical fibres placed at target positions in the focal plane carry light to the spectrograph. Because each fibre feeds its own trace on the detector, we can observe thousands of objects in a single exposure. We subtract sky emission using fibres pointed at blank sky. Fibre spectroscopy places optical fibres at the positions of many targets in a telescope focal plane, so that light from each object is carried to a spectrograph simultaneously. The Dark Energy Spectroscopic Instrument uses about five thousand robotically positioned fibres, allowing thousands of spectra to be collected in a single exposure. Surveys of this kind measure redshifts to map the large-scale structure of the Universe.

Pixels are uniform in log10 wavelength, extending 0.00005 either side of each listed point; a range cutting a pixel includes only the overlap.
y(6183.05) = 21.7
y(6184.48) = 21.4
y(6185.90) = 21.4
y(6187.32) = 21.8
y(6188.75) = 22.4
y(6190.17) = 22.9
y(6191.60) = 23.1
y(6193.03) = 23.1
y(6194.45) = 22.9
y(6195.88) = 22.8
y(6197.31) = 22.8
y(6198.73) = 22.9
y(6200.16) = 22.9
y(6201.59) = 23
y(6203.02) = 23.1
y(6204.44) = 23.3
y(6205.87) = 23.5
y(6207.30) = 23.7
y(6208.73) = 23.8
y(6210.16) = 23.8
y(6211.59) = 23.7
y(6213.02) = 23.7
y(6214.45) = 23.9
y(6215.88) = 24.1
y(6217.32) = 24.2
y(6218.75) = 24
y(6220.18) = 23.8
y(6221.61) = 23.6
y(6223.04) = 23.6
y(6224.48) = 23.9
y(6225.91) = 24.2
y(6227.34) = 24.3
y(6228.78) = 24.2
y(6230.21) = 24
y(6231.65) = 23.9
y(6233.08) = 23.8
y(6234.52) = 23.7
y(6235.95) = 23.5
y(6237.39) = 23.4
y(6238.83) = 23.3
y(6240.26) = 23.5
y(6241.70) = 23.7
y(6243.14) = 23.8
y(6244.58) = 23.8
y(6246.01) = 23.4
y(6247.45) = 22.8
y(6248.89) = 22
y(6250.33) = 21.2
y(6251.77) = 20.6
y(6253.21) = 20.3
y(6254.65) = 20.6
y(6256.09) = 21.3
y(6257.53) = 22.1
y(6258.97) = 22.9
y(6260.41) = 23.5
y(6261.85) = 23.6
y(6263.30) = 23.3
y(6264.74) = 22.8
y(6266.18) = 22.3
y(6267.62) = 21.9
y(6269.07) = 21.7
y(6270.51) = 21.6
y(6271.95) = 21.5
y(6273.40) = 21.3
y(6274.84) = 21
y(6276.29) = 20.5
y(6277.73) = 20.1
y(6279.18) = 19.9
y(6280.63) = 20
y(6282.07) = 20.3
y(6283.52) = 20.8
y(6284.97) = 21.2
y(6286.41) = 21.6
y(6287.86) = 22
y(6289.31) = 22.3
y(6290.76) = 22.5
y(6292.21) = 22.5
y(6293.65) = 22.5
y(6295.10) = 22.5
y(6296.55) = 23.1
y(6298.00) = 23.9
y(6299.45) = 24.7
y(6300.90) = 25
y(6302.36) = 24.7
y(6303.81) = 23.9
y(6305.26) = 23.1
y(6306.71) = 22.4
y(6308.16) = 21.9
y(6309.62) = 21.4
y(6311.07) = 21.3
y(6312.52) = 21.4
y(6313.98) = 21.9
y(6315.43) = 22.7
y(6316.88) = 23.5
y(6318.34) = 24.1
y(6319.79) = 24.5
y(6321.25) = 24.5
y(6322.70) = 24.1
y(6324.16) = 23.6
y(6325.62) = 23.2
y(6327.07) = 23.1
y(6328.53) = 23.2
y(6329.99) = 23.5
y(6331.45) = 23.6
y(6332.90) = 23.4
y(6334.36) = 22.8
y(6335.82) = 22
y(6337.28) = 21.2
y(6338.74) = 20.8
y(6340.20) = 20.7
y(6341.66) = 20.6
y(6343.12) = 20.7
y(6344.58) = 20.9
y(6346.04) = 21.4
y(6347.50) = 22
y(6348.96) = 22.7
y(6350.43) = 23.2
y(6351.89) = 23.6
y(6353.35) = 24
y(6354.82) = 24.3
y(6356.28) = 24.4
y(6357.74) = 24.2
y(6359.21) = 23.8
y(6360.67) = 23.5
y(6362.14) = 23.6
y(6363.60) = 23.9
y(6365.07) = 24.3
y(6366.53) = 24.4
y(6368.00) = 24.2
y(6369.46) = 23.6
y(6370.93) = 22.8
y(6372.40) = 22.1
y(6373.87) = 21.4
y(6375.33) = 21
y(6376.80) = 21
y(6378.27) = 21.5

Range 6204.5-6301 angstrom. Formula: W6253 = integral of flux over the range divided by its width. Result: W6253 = 22.7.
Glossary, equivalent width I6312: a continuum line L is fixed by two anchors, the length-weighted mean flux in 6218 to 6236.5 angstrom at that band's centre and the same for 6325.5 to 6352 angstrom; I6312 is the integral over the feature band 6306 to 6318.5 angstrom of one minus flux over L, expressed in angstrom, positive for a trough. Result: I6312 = 0.21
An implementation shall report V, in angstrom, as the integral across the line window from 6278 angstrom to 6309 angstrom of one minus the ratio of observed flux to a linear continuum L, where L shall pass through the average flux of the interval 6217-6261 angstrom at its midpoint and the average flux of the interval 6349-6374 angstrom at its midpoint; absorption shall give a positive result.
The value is 1.3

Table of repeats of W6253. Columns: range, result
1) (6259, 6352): 22.4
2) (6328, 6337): 23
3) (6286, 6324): 23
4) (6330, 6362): 22.6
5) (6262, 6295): 21.6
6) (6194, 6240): 23.6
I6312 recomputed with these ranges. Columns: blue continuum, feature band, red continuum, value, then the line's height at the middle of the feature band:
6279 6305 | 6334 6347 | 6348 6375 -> 1.12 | 23.2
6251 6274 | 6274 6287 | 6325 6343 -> 0.85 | 22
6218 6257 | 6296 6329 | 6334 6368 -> -0.55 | 22.9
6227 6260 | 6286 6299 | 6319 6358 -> 0.13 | 22.8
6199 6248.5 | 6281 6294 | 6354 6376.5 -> 1.03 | 23.5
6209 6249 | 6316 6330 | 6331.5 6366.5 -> -0.47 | 23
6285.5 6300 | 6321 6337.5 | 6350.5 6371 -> 0.11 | 23.4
